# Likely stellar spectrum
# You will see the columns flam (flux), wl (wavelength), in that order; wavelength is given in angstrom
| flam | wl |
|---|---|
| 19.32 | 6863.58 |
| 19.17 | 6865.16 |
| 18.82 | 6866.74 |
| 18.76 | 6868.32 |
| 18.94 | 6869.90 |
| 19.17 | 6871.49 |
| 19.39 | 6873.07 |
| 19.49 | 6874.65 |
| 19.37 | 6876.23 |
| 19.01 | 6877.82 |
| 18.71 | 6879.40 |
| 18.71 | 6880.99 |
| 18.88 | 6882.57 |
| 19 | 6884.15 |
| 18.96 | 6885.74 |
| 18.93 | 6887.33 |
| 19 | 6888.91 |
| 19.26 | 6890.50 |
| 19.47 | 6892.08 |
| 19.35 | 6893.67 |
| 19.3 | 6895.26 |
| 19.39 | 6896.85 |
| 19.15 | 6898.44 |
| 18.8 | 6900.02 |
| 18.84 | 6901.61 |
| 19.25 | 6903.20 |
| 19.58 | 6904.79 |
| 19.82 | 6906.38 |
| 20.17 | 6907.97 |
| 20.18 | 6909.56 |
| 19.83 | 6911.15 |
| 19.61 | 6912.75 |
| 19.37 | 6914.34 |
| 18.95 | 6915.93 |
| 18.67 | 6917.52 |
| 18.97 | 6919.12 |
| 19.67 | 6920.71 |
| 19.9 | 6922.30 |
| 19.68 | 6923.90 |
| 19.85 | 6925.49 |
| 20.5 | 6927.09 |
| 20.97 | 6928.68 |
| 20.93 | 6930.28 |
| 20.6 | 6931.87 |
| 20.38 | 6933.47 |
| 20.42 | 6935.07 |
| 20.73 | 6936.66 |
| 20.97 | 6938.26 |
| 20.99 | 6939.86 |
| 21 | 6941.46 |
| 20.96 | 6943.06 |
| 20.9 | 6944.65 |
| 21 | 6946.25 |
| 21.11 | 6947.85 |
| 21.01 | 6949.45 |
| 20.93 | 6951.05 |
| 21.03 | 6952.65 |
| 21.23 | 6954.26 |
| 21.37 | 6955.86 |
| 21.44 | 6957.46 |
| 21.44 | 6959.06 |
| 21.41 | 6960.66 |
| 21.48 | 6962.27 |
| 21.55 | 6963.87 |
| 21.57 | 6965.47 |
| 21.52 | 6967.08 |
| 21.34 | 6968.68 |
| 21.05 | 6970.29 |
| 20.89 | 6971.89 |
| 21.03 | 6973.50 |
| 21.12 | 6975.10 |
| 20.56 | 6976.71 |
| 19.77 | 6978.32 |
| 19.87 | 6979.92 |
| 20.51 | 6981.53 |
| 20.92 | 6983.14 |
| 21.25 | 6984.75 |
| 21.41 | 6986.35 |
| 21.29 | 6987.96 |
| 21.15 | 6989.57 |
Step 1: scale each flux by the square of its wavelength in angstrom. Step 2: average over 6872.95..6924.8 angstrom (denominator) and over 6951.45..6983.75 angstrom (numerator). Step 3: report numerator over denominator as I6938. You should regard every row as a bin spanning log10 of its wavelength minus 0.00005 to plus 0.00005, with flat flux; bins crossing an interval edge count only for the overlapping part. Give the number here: 1.1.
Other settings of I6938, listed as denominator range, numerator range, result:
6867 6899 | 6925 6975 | 1.12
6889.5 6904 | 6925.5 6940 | 1.09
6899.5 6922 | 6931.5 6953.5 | 1.08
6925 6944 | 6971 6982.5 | 1.00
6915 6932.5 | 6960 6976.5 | 1.08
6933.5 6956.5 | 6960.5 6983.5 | 1.01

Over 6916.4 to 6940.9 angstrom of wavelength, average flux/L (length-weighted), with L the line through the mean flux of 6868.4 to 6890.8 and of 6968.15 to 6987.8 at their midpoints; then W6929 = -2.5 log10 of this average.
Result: -0.01 mag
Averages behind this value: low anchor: 19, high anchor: 20.8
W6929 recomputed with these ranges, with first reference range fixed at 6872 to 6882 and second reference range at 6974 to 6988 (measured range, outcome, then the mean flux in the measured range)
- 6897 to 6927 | 0.01 mag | 19.5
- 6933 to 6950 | -0.04 mag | 20.9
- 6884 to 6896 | 0.01 mag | 19.2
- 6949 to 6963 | -0.05 mag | 21.3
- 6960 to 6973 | -0.04 mag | 21.3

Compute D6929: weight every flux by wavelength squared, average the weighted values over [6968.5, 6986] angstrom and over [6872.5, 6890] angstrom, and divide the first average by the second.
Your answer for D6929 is 1.1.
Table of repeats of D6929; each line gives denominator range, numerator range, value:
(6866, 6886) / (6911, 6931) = 1.05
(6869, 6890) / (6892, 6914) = 1.03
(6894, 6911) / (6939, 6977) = 1.11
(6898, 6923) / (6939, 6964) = 1.10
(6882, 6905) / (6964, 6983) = 1.12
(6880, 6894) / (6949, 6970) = 1.14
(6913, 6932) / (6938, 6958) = 1.07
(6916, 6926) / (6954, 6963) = 1.11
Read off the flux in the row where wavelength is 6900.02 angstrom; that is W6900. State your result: 18.8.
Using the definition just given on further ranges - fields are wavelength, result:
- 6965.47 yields 21.57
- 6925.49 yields 19.85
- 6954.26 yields 21.23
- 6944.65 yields 20.9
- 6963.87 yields 21.55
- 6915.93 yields 18.95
